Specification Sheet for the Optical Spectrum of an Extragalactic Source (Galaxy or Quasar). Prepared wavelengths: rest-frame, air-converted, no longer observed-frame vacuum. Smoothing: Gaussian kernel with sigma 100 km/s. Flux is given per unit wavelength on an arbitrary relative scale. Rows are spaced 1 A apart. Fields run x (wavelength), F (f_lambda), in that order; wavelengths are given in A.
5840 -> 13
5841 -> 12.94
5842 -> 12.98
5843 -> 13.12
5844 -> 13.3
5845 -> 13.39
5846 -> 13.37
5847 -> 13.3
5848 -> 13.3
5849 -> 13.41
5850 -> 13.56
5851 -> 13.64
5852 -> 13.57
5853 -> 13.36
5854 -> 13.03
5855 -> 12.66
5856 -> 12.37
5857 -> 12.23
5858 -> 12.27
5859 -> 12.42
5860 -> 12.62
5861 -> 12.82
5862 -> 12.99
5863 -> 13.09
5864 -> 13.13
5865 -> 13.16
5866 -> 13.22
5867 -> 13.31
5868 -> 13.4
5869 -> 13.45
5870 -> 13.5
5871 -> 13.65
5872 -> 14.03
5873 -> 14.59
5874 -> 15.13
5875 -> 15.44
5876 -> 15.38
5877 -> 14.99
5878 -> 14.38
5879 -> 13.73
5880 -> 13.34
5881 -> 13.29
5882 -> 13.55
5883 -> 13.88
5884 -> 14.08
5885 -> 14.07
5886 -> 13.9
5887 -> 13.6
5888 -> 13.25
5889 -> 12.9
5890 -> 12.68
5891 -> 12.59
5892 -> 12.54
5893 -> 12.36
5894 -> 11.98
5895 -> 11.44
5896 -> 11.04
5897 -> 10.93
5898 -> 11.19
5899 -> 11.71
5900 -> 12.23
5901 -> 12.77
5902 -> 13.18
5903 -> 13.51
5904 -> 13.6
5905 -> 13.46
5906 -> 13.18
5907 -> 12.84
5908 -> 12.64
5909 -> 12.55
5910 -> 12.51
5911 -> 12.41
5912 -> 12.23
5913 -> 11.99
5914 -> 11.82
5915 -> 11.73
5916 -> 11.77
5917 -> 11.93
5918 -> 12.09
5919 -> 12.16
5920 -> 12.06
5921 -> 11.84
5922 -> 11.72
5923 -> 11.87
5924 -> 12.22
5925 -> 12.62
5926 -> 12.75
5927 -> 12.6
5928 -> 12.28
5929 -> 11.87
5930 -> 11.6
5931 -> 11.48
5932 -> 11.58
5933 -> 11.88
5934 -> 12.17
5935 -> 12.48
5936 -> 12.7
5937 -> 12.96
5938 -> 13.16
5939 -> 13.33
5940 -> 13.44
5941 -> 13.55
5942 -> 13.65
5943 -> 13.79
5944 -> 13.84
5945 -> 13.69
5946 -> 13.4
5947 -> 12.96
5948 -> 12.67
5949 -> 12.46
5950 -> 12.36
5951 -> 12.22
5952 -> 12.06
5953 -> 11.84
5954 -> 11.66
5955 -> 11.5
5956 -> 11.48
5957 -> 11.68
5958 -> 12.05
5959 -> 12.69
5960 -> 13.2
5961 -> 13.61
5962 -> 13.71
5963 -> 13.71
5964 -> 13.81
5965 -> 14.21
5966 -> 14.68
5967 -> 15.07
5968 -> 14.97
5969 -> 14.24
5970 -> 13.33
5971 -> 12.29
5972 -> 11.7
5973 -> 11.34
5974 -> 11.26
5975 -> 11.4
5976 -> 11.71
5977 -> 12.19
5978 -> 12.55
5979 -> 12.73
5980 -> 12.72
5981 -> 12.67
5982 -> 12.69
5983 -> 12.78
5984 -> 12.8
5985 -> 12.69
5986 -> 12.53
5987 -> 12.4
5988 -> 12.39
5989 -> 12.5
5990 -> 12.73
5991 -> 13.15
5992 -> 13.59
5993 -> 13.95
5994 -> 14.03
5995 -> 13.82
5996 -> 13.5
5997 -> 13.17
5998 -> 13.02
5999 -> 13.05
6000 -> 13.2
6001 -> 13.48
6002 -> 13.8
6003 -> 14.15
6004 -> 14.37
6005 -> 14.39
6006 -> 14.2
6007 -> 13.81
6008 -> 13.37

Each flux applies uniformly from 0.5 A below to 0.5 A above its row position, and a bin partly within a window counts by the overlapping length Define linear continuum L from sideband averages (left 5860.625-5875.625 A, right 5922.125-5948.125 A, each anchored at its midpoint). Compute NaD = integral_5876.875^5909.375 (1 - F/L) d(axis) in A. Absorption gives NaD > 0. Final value 1.0 A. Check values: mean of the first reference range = 13.7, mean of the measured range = 12.9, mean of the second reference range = 12.7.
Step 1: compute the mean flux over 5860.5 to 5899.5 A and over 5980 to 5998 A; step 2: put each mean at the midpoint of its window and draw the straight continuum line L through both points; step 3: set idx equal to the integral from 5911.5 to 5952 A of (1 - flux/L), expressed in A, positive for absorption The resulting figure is 2.1 A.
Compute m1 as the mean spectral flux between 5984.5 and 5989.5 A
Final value 12.5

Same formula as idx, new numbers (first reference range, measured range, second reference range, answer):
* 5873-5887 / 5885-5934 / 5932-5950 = 4.7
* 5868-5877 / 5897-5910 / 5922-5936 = 0.5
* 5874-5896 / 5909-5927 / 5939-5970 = 1.6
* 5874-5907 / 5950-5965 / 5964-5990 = 0.4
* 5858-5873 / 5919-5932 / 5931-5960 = 0.7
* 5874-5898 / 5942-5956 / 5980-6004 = 0.6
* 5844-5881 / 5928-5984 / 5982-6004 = 2.3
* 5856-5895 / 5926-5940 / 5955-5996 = 0.8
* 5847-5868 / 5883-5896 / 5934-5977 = 0.1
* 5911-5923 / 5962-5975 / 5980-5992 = -0.8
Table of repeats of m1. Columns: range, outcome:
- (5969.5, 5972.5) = 12.4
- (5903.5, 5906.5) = 13.4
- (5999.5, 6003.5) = 13.7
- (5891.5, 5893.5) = 12.4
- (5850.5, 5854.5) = 13.4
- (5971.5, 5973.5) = 11.5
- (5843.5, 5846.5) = 13.4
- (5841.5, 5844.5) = 13.1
